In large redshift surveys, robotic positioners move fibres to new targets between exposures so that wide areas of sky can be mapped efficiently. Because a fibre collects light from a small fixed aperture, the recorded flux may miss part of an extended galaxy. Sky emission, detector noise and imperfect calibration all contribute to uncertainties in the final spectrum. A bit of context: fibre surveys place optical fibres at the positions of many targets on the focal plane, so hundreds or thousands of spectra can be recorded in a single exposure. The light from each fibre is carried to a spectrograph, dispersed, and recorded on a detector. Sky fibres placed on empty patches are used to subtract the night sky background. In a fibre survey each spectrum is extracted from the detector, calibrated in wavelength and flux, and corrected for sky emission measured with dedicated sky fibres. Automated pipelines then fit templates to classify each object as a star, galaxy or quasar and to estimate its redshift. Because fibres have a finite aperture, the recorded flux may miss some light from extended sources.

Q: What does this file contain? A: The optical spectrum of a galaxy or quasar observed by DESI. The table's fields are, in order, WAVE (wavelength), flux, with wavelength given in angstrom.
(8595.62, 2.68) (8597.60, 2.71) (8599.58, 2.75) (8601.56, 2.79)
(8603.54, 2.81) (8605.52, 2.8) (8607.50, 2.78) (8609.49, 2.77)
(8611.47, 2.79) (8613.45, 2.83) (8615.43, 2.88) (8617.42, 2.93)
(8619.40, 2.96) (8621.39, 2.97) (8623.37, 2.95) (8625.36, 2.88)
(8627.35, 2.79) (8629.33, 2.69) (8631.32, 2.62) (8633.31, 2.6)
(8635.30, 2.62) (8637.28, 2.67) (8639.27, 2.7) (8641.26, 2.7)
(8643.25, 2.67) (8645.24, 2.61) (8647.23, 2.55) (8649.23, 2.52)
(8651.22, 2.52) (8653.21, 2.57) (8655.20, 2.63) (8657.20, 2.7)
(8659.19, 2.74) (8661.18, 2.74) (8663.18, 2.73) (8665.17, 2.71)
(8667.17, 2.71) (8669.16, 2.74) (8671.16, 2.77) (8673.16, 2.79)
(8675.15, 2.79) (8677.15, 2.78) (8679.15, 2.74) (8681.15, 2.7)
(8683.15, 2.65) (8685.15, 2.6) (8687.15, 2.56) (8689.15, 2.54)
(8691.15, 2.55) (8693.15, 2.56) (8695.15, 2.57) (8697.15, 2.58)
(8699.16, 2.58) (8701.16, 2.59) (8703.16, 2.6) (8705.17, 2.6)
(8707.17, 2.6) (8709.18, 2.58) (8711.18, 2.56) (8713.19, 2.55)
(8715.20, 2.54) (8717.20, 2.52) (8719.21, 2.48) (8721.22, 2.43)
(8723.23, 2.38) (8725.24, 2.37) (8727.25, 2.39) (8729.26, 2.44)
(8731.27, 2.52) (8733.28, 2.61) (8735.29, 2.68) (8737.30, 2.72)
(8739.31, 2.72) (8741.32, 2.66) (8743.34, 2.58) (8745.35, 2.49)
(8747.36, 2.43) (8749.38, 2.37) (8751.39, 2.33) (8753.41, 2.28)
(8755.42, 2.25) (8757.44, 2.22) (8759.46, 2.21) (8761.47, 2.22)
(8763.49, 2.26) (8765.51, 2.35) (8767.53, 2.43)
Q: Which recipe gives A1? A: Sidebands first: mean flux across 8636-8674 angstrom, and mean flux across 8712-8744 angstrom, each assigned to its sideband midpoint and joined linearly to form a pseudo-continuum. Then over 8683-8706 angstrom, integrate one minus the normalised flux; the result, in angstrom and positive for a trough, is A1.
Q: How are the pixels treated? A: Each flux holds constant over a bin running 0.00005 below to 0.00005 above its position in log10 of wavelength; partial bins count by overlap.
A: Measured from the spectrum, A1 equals 0.2 angstrom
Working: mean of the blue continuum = 2.67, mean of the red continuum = 2.54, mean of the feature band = 2.58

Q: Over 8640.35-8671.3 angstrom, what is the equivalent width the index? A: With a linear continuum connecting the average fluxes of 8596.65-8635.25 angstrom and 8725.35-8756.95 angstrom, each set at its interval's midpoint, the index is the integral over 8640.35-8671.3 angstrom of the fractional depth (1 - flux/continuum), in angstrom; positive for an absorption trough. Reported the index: 0.47 angstrom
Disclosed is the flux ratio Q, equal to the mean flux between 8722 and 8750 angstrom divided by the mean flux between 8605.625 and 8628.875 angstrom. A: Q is 0.88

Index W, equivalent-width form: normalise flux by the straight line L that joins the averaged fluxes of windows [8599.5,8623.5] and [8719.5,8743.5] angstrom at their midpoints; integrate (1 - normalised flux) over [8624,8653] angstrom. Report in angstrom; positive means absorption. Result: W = 1.3 angstrom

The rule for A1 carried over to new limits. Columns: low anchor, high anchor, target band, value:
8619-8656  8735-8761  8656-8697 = -1.2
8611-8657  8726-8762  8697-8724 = -0.1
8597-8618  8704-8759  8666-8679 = -0.6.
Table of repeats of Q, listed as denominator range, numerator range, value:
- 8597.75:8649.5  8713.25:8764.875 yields 0.89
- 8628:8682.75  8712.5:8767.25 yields 0.91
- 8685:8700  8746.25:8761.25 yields 0.90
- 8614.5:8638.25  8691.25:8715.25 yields 0.92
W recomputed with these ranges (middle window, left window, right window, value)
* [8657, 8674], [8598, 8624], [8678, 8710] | -0.3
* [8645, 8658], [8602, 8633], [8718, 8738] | 0.7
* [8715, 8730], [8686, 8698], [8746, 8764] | 0.0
